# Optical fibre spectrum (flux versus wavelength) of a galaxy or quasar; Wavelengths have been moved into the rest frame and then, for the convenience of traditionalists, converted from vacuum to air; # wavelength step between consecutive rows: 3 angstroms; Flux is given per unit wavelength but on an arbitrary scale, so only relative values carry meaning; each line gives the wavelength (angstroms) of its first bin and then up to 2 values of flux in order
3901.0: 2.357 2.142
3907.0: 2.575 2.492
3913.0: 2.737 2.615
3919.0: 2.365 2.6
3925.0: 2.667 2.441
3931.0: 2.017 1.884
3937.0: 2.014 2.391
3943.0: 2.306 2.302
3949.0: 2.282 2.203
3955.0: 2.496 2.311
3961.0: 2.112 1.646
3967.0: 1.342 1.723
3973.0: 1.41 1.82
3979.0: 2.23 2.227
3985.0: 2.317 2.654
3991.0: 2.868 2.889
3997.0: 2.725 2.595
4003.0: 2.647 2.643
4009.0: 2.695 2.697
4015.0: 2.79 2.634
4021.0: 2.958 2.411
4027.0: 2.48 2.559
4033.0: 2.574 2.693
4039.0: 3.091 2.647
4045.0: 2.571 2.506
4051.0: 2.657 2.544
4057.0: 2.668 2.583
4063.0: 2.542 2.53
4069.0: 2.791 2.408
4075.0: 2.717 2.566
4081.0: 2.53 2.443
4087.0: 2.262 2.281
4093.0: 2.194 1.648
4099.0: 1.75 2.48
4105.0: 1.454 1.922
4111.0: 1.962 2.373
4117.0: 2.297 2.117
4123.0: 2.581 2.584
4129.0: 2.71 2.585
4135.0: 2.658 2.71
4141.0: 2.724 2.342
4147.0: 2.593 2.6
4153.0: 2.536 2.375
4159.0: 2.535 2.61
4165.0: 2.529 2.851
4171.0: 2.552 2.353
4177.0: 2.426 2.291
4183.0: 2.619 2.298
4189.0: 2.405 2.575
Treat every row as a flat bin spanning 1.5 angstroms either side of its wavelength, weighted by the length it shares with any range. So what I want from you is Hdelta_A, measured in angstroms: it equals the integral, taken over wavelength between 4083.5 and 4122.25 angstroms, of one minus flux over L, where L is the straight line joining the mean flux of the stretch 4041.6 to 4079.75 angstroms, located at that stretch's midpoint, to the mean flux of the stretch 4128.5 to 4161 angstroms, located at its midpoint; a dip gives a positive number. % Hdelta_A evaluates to 7.4 angstroms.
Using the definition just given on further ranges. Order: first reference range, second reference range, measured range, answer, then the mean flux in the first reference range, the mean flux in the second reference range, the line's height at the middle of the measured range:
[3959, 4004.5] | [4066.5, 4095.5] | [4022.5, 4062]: -4.4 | 2.21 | 2.44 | 2.35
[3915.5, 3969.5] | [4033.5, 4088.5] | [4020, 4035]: -0.6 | 2.21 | 2.6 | 2.49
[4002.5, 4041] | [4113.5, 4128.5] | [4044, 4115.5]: 5.1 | 2.68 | 2.41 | 2.53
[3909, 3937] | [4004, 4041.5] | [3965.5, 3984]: 5.4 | 2.4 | 2.68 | 2.55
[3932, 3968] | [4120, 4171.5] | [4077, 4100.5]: 2.3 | 2.12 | 2.58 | 2.44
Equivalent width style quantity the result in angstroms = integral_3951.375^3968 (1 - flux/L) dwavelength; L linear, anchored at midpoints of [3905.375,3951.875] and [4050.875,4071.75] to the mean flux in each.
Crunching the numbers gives 2.7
